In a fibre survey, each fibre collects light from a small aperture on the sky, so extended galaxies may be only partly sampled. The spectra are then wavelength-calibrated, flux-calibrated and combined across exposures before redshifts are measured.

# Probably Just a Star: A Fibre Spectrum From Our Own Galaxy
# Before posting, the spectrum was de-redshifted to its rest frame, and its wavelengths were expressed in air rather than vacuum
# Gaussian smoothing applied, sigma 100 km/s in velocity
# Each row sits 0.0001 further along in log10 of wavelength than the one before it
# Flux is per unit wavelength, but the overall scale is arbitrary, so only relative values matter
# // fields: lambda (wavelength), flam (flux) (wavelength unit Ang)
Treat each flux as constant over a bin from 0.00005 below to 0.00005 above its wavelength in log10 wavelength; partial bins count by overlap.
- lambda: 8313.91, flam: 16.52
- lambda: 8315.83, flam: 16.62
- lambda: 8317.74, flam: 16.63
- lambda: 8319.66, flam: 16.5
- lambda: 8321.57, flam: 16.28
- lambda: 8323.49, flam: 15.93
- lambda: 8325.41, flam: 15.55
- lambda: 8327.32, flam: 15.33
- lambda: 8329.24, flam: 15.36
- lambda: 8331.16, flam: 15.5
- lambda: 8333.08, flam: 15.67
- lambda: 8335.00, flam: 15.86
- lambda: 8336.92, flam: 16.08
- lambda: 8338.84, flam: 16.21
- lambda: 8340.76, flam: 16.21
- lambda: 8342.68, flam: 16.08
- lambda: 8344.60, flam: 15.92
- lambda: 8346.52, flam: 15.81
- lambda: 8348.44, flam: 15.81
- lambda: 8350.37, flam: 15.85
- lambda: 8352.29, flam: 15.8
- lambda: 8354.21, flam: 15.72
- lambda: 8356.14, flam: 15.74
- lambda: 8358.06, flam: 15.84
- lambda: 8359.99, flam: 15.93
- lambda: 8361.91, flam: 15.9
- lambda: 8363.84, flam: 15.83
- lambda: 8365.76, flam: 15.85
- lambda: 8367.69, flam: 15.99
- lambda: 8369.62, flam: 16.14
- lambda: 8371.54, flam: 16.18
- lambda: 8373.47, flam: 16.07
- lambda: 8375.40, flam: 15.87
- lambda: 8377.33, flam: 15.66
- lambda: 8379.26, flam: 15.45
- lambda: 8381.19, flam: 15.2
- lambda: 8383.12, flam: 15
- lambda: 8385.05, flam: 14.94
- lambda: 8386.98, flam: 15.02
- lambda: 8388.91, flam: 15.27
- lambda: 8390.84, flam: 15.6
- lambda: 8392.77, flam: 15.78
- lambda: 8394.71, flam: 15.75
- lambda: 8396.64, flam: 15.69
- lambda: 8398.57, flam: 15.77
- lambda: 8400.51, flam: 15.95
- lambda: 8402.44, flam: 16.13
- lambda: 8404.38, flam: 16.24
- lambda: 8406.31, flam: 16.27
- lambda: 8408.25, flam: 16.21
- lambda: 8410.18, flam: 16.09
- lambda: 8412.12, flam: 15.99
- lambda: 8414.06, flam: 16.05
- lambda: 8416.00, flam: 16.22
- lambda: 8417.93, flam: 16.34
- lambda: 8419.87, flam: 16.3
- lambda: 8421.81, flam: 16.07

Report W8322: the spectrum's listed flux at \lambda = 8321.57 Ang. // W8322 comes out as 16.28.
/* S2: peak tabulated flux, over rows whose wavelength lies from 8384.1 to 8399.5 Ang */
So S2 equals 15.78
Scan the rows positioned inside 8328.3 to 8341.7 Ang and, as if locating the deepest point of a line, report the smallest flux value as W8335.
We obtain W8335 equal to 15.36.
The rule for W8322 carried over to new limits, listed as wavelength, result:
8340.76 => 16.21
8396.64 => 15.69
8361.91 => 15.9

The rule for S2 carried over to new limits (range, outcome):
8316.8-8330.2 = 16.63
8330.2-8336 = 15.86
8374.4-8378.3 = 15.87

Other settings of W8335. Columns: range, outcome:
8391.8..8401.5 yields 15.69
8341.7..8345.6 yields 15.92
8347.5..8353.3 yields 15.8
